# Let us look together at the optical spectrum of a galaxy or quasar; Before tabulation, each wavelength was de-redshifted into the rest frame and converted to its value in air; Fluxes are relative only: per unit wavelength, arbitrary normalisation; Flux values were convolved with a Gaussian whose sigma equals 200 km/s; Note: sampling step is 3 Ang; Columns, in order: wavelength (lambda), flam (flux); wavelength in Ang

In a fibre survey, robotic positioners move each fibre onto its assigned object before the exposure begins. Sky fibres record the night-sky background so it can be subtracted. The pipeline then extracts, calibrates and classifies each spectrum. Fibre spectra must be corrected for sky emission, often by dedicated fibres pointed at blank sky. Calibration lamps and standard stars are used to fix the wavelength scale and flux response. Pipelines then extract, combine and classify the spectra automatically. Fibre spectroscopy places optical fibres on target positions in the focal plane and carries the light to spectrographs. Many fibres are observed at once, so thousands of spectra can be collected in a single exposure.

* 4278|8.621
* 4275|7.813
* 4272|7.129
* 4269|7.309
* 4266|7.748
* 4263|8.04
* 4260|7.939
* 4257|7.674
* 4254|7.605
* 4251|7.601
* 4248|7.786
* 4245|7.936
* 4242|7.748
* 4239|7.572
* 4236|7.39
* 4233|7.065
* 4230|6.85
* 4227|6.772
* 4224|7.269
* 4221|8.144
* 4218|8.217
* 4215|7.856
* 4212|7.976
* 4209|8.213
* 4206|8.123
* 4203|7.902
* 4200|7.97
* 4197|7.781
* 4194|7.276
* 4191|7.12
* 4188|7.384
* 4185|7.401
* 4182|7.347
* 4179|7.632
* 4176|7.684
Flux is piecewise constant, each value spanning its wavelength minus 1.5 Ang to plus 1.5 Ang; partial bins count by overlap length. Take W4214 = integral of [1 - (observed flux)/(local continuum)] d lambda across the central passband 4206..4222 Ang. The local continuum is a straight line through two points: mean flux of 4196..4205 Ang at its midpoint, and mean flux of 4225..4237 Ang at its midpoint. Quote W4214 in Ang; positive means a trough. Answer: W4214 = -1.2 Ang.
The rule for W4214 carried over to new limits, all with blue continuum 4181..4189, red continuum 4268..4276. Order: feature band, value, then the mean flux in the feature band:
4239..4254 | -0.7 Ang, 7.73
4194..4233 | -1.7 Ang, 7.71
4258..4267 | -0.6 Ang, 7.9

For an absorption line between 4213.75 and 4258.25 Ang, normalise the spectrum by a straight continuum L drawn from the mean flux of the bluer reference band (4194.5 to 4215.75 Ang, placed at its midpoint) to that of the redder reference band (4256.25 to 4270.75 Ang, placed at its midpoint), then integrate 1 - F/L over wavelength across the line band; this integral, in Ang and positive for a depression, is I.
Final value 1.5 Ang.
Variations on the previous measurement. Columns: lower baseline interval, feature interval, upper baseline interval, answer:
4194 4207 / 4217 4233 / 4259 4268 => 0.97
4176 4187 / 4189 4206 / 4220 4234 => -0.61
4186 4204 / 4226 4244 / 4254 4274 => 0.81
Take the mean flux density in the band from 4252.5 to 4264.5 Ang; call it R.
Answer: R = 7.81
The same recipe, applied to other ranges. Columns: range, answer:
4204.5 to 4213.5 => 8.1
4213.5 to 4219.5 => 8.04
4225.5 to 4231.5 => 6.81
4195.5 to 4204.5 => 7.88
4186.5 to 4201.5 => 7.51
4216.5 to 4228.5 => 7.6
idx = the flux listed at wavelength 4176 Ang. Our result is 7.684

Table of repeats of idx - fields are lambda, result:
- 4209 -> 8.213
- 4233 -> 7.065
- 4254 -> 7.605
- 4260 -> 7.939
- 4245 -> 7.936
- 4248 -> 7.786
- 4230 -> 6.85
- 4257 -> 7.674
